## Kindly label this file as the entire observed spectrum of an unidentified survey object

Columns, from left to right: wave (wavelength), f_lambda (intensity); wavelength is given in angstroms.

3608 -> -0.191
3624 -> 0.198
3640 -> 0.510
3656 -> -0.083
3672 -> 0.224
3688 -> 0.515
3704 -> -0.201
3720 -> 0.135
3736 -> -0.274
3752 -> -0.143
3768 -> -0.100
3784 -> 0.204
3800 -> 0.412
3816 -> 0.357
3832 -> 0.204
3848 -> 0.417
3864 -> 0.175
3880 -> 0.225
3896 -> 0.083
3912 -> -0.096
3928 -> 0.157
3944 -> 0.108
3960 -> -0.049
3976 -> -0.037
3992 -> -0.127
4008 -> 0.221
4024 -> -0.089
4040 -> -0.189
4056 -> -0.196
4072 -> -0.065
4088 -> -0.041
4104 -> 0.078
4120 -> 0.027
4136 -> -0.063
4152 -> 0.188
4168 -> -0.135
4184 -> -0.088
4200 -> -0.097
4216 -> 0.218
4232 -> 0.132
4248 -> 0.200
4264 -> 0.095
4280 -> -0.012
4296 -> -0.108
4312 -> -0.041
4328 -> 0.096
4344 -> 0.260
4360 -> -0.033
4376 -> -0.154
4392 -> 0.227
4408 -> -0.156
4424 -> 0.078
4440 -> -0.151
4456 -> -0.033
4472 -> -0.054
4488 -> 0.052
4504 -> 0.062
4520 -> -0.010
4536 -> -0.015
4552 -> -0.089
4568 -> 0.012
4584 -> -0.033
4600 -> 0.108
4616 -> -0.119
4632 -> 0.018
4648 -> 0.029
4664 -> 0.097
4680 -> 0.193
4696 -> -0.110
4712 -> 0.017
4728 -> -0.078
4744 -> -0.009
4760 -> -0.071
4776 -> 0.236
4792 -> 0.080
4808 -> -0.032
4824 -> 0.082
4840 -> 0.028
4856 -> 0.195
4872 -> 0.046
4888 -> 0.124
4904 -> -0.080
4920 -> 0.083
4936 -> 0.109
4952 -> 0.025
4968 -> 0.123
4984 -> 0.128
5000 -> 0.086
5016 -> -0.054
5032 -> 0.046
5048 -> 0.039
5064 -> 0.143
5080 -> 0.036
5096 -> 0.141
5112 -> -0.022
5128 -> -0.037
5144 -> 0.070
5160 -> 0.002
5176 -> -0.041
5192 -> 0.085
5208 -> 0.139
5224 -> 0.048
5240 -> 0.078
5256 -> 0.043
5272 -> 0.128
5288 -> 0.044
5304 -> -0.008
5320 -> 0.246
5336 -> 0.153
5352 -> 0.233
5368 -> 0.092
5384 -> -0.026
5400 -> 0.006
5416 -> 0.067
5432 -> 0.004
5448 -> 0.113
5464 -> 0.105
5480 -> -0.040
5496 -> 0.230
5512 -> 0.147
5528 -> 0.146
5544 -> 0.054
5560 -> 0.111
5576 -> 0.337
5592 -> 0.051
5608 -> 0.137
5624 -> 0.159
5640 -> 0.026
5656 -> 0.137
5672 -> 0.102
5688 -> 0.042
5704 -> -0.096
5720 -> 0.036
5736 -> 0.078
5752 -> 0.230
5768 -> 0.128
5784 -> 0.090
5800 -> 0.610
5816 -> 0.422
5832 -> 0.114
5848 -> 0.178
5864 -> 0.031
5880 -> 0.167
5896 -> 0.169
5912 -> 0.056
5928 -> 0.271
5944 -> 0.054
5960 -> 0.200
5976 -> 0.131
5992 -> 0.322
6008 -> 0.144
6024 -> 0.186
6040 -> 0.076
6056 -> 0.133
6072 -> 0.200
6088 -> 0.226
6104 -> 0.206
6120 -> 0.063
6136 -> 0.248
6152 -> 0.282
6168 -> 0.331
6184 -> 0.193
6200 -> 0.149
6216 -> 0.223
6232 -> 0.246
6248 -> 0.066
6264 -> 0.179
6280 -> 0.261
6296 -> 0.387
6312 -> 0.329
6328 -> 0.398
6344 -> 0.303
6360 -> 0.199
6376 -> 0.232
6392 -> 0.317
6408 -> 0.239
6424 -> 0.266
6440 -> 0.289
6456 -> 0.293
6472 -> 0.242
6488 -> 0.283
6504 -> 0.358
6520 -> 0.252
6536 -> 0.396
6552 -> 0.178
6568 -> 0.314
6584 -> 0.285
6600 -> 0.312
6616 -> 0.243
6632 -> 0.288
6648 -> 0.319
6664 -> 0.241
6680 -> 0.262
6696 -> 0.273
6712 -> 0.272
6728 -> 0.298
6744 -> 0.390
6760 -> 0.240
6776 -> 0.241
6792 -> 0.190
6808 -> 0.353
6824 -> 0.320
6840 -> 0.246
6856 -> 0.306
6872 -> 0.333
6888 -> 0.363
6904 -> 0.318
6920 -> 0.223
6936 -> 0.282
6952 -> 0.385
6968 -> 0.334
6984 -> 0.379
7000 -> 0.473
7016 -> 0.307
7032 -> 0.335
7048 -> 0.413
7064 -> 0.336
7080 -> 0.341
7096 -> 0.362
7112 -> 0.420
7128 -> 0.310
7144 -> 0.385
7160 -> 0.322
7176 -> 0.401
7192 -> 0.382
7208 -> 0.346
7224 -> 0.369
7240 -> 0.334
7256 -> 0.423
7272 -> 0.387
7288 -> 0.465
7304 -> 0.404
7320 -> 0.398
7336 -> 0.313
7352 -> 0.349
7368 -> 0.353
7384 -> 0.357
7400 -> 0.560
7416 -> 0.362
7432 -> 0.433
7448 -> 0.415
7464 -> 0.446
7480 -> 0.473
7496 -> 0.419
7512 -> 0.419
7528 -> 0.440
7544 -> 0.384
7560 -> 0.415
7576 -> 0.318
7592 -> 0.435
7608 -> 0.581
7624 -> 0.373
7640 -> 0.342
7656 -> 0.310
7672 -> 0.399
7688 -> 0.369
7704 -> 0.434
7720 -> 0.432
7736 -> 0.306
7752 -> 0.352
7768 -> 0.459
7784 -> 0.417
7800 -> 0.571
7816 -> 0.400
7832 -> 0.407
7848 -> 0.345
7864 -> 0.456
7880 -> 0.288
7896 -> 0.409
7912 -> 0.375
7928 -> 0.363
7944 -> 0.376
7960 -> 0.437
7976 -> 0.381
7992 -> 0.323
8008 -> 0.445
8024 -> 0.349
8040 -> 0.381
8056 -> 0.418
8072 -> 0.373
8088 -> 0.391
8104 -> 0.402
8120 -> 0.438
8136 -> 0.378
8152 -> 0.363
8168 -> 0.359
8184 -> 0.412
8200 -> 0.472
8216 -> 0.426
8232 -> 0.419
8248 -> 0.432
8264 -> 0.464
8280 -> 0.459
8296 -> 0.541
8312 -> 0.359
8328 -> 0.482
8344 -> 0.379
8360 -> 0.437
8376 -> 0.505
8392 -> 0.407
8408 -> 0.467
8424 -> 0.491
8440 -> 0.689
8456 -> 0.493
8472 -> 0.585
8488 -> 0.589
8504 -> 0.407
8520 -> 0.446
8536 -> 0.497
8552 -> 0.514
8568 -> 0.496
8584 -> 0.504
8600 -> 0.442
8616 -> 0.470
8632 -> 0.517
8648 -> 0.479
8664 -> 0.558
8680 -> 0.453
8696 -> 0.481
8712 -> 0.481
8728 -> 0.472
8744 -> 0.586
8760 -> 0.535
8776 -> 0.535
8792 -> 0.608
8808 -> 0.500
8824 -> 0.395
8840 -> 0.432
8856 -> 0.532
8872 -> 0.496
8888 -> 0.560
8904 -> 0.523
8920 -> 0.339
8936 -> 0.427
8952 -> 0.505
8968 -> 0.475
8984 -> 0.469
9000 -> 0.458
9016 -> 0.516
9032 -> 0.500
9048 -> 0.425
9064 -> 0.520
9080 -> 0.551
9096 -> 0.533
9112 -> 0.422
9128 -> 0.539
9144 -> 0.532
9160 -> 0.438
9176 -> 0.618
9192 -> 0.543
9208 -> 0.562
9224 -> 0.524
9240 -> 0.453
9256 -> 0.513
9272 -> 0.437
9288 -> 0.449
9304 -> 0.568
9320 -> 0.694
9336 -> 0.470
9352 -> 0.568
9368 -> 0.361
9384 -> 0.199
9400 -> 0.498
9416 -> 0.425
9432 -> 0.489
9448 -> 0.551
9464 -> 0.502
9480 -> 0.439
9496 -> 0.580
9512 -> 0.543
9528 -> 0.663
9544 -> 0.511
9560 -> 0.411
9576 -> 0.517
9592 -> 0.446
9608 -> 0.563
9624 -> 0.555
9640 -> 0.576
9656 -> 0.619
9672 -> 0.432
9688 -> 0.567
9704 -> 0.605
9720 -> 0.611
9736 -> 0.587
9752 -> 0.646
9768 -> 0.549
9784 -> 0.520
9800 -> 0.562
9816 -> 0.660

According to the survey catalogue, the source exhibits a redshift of 0.575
